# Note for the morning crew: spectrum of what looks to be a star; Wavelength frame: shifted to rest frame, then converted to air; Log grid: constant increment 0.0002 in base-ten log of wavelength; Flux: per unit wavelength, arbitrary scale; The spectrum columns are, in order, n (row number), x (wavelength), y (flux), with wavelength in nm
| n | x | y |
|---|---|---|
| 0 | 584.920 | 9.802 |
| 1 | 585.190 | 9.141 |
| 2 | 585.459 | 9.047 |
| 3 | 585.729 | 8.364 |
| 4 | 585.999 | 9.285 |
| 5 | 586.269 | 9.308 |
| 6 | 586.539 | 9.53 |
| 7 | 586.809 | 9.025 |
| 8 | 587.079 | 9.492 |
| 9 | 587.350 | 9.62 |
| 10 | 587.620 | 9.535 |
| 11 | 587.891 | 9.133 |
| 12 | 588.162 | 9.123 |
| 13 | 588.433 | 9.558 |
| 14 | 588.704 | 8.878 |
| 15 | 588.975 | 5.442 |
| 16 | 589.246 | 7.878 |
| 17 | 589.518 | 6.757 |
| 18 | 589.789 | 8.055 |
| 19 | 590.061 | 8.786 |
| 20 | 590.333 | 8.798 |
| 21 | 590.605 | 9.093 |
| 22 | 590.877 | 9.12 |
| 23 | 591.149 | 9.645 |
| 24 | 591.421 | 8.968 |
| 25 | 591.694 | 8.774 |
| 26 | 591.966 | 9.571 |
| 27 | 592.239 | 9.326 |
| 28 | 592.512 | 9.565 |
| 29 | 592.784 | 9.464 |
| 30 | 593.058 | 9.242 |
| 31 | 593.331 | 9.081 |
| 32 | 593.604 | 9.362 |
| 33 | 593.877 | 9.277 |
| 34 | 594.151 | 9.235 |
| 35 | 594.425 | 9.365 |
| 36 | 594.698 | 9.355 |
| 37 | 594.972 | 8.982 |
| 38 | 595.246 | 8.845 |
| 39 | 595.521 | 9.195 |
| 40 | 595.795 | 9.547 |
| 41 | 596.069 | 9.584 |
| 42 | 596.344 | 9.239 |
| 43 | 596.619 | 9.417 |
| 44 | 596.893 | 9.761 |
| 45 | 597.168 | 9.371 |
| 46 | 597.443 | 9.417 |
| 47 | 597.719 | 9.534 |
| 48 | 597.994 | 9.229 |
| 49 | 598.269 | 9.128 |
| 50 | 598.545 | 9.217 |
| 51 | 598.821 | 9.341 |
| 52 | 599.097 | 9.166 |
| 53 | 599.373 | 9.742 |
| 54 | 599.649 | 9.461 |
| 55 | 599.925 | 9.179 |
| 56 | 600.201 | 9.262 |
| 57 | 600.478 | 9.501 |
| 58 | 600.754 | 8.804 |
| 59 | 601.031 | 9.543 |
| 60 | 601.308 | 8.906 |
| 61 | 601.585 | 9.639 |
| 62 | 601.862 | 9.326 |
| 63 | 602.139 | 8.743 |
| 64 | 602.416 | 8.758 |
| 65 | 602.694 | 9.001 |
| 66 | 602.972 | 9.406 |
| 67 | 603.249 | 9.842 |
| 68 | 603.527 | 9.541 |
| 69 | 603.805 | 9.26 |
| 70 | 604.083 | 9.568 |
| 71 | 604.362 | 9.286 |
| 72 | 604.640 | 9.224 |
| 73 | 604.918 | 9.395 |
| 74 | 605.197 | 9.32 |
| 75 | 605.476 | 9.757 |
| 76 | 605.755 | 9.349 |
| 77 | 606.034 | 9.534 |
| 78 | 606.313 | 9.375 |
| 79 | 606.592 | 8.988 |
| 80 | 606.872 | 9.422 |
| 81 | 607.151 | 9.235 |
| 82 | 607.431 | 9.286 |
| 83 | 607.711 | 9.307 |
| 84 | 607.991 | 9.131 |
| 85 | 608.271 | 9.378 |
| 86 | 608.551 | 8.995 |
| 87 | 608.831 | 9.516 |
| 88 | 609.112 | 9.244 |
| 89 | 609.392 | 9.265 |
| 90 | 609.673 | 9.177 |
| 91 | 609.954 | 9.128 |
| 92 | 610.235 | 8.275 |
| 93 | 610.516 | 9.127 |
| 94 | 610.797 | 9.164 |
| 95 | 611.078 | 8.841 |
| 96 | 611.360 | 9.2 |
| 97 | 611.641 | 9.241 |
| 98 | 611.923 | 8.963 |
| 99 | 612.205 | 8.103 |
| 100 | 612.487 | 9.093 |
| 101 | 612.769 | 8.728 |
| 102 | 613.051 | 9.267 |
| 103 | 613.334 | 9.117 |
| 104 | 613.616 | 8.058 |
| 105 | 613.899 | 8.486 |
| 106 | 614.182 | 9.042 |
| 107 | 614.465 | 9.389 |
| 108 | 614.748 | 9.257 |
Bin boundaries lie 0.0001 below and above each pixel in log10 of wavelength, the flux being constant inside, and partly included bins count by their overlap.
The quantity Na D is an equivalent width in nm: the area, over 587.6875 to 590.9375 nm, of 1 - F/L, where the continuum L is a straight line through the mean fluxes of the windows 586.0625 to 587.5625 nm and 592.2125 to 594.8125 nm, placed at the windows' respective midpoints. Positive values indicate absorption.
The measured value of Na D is 0.34 nm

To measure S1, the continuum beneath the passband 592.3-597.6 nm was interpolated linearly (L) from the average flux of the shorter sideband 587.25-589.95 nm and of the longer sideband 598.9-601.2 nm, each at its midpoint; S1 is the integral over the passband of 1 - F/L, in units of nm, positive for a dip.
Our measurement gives -0.25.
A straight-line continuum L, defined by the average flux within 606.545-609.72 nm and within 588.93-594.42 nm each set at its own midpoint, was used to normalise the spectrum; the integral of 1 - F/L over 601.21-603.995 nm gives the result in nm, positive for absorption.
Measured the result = -0.042 nm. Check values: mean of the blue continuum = 8.84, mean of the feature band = 9.25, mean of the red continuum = 9.25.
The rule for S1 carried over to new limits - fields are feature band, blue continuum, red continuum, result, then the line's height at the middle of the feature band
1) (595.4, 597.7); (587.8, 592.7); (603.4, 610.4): -0.137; 8.92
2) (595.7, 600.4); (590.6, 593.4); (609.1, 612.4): -0.109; 9.17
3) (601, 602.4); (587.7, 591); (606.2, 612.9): -0.055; 8.82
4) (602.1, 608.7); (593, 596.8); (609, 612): -0.127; 9.13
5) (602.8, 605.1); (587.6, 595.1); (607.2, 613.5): -0.107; 9.01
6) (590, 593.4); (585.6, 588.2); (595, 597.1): 0.038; 9.3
